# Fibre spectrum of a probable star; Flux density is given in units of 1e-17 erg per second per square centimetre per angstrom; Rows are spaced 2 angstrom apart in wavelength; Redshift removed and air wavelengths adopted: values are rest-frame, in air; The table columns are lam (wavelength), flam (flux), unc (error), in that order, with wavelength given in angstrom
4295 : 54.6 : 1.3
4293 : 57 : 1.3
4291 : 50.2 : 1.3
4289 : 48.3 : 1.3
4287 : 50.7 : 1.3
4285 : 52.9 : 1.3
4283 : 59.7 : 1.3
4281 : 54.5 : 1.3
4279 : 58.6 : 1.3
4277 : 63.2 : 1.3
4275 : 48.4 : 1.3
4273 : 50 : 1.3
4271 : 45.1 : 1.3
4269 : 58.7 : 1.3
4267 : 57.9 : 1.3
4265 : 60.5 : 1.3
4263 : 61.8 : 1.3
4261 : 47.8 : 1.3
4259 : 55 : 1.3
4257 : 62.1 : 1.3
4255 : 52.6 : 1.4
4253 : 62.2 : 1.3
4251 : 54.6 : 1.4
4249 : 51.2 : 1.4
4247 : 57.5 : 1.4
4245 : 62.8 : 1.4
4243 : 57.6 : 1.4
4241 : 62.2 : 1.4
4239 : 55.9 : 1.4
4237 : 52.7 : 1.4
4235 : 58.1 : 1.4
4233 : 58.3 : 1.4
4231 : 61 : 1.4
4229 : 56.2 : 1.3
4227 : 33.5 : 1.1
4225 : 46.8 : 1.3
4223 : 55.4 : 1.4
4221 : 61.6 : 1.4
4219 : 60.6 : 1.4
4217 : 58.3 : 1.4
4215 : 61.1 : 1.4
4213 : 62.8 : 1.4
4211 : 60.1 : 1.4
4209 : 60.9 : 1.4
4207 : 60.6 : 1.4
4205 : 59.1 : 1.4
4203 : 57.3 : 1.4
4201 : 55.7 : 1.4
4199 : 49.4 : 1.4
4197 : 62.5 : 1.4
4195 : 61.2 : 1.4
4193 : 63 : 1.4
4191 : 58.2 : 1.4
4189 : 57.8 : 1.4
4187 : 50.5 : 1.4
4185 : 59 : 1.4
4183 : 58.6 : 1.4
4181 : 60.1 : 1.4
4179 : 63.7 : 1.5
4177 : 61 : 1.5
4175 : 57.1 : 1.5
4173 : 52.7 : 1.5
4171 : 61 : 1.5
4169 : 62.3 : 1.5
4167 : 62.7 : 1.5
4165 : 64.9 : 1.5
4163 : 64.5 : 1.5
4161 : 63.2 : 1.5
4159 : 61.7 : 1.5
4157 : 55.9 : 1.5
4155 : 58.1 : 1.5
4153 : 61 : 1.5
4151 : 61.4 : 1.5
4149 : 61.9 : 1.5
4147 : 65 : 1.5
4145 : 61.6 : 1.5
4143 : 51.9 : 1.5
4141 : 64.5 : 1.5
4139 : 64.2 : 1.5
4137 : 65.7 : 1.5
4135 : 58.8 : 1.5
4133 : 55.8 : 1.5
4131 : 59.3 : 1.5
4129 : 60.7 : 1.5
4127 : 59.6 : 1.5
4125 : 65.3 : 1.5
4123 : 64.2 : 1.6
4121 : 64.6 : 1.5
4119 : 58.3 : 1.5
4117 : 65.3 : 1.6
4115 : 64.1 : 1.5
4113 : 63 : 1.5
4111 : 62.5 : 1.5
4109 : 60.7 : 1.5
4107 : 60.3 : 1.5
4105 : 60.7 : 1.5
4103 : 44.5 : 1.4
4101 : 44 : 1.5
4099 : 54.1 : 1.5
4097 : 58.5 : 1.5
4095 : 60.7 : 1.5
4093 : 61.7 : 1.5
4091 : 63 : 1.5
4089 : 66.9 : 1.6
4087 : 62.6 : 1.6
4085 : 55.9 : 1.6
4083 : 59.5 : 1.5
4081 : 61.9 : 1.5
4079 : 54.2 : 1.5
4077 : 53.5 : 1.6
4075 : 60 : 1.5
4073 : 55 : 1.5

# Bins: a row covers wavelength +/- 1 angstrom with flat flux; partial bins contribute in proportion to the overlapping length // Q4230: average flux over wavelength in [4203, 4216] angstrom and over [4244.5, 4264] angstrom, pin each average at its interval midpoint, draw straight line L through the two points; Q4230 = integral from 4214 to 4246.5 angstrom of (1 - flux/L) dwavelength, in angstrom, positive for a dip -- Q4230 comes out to 1.26 angstrom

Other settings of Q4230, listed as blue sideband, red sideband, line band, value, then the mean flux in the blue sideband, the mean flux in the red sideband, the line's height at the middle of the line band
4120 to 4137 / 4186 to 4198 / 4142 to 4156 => 0.1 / 61.3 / 58.9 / 60.5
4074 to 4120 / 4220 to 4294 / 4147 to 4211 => -3.0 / 59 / 55.2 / 57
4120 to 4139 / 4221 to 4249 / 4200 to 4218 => -0.8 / 61.7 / 55.3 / 56.9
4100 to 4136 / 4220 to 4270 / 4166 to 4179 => -0.4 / 59.5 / 56.2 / 58.1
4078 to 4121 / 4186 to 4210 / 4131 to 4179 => -1.8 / 59.3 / 58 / 58.6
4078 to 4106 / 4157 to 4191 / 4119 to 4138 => -0.9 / 57.7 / 59.9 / 58.7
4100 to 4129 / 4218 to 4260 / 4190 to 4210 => -0.5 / 59.8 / 56.1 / 57.3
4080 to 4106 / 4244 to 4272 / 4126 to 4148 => -1.2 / 58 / 56.4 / 57.6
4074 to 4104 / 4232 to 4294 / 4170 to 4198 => -1.3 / 57.4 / 55.7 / 56.5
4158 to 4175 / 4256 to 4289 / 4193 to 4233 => 1.0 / 61.4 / 55.2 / 58.7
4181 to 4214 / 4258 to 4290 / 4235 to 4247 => -0.4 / 58.6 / 54.6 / 56.3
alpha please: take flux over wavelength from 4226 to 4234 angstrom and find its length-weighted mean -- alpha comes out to 52.2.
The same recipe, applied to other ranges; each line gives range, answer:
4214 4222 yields 60.4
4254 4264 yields 55.9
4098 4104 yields 47.5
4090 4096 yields 61.8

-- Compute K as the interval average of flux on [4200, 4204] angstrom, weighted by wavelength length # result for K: 56.5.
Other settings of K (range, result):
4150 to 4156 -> 60.2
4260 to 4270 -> 57.3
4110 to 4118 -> 63.7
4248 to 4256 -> 55.2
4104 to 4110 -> 60.6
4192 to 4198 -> 62.2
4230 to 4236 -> 59.1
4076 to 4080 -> 53.9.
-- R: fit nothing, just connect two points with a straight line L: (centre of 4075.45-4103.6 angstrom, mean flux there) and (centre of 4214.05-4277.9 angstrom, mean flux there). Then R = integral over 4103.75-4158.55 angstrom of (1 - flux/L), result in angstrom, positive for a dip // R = -4.0 angstrom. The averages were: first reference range 57.4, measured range 61.2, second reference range 55.9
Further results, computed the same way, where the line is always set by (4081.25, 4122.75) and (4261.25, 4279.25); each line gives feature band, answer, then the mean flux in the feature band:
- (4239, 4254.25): -0.52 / 58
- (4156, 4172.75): -1.00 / 61.6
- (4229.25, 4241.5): -0.29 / 57.8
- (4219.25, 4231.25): 0.91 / 52.4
